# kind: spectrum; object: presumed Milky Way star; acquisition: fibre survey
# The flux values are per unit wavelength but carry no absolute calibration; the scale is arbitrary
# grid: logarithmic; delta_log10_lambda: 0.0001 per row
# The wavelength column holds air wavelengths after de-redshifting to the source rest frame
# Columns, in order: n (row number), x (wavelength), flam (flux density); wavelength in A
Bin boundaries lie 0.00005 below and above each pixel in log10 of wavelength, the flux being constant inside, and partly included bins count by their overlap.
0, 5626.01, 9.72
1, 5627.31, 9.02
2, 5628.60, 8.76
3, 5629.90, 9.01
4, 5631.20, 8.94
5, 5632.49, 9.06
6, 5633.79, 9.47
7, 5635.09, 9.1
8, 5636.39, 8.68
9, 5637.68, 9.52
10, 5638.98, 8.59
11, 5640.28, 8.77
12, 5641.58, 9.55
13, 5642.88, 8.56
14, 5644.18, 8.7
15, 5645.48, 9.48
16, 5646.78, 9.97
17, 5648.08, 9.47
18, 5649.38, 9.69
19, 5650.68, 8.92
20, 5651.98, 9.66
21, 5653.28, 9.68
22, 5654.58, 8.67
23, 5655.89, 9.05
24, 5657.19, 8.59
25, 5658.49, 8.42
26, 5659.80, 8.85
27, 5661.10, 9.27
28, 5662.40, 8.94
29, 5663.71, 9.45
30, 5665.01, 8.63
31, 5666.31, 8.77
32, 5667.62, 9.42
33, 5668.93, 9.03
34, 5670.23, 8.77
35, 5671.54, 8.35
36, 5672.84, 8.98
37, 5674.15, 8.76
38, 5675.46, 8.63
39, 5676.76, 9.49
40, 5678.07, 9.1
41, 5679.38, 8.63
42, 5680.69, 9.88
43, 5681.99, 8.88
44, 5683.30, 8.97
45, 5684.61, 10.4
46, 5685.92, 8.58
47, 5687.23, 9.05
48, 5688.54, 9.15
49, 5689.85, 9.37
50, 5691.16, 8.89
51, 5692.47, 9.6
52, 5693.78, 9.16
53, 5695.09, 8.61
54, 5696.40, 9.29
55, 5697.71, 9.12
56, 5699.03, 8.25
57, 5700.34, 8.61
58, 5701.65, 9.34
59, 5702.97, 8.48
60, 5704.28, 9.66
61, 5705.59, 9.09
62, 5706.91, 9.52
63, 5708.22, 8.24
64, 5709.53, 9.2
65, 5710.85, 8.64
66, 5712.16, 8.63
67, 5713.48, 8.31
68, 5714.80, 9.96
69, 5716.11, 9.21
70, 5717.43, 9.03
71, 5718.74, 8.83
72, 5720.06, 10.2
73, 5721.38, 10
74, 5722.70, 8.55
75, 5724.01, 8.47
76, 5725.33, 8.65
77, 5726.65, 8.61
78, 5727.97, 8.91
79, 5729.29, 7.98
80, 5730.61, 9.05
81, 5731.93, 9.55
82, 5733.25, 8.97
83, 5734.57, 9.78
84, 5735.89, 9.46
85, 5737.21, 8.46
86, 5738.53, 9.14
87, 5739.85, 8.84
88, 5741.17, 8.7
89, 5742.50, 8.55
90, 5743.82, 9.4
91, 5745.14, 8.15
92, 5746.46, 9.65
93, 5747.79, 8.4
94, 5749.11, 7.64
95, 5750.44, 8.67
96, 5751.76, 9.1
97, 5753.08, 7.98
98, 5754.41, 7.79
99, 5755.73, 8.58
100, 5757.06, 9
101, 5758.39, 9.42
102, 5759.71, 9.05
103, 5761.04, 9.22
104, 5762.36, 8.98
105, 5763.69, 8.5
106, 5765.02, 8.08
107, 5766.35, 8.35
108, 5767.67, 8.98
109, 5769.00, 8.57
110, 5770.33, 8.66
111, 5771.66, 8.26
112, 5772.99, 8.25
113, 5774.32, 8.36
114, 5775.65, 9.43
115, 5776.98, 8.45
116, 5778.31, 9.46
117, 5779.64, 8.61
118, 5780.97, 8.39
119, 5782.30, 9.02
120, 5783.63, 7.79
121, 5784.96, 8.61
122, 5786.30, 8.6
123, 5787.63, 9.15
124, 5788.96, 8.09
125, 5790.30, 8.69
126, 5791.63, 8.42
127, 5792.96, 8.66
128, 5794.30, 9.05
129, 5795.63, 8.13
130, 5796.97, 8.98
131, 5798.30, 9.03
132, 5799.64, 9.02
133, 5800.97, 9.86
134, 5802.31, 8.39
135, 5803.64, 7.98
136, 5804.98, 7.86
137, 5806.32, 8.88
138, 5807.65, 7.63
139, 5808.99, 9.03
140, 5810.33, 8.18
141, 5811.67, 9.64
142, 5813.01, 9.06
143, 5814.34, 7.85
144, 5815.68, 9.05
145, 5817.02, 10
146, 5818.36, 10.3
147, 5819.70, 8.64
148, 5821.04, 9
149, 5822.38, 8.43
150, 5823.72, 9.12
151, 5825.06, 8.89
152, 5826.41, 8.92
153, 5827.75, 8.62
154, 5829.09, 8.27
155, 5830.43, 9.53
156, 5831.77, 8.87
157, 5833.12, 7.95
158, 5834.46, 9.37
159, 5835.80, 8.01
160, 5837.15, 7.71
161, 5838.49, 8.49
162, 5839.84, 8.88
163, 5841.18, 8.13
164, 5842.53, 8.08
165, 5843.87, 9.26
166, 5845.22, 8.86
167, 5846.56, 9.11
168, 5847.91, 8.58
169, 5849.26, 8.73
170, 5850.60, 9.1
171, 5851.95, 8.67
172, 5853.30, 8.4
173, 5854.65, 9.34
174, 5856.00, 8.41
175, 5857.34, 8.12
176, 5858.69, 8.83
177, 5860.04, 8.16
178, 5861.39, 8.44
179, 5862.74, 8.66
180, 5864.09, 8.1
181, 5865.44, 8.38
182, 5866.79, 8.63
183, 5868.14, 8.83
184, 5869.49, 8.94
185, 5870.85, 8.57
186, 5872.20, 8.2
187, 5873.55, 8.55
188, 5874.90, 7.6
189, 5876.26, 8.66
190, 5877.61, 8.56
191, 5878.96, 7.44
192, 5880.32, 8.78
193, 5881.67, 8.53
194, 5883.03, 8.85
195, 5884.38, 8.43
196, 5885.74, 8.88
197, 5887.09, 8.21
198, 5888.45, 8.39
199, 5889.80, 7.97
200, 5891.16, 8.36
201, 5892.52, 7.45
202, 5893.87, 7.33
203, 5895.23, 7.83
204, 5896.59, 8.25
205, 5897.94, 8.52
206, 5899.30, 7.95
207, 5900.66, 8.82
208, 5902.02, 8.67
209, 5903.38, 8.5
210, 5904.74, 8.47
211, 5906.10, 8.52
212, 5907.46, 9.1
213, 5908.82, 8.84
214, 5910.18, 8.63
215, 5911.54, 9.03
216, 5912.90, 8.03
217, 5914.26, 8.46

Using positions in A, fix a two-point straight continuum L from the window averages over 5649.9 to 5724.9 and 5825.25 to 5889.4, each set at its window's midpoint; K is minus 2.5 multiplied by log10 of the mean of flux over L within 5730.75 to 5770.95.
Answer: 0.01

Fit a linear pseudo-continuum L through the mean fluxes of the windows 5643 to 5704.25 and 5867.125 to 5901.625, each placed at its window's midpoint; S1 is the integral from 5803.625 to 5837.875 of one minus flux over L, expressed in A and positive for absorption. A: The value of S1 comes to -0.8 A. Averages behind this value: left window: 9.07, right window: 8.32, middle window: 8.74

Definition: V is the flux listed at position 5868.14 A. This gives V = 8.83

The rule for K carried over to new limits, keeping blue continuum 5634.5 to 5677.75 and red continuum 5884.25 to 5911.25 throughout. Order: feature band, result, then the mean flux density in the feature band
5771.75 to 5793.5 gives 0.01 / 8.61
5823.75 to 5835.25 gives -0.03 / 8.81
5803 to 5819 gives -0.02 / 8.79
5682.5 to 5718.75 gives -0.02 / 9.05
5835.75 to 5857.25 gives -0.01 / 8.61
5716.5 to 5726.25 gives -0.03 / 9.09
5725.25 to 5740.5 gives -0.02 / 8.96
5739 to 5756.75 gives 0.02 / 8.59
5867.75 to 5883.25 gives 0.00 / 8.44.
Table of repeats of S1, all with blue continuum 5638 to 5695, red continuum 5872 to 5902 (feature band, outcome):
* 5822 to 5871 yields -1.3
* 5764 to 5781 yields 0.2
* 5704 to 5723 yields -0.5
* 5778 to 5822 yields -0.8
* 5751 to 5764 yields 0.0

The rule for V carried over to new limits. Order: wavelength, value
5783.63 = 7.79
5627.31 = 9.02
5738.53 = 9.14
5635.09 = 9.1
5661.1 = 9.27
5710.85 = 8.64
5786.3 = 8.6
